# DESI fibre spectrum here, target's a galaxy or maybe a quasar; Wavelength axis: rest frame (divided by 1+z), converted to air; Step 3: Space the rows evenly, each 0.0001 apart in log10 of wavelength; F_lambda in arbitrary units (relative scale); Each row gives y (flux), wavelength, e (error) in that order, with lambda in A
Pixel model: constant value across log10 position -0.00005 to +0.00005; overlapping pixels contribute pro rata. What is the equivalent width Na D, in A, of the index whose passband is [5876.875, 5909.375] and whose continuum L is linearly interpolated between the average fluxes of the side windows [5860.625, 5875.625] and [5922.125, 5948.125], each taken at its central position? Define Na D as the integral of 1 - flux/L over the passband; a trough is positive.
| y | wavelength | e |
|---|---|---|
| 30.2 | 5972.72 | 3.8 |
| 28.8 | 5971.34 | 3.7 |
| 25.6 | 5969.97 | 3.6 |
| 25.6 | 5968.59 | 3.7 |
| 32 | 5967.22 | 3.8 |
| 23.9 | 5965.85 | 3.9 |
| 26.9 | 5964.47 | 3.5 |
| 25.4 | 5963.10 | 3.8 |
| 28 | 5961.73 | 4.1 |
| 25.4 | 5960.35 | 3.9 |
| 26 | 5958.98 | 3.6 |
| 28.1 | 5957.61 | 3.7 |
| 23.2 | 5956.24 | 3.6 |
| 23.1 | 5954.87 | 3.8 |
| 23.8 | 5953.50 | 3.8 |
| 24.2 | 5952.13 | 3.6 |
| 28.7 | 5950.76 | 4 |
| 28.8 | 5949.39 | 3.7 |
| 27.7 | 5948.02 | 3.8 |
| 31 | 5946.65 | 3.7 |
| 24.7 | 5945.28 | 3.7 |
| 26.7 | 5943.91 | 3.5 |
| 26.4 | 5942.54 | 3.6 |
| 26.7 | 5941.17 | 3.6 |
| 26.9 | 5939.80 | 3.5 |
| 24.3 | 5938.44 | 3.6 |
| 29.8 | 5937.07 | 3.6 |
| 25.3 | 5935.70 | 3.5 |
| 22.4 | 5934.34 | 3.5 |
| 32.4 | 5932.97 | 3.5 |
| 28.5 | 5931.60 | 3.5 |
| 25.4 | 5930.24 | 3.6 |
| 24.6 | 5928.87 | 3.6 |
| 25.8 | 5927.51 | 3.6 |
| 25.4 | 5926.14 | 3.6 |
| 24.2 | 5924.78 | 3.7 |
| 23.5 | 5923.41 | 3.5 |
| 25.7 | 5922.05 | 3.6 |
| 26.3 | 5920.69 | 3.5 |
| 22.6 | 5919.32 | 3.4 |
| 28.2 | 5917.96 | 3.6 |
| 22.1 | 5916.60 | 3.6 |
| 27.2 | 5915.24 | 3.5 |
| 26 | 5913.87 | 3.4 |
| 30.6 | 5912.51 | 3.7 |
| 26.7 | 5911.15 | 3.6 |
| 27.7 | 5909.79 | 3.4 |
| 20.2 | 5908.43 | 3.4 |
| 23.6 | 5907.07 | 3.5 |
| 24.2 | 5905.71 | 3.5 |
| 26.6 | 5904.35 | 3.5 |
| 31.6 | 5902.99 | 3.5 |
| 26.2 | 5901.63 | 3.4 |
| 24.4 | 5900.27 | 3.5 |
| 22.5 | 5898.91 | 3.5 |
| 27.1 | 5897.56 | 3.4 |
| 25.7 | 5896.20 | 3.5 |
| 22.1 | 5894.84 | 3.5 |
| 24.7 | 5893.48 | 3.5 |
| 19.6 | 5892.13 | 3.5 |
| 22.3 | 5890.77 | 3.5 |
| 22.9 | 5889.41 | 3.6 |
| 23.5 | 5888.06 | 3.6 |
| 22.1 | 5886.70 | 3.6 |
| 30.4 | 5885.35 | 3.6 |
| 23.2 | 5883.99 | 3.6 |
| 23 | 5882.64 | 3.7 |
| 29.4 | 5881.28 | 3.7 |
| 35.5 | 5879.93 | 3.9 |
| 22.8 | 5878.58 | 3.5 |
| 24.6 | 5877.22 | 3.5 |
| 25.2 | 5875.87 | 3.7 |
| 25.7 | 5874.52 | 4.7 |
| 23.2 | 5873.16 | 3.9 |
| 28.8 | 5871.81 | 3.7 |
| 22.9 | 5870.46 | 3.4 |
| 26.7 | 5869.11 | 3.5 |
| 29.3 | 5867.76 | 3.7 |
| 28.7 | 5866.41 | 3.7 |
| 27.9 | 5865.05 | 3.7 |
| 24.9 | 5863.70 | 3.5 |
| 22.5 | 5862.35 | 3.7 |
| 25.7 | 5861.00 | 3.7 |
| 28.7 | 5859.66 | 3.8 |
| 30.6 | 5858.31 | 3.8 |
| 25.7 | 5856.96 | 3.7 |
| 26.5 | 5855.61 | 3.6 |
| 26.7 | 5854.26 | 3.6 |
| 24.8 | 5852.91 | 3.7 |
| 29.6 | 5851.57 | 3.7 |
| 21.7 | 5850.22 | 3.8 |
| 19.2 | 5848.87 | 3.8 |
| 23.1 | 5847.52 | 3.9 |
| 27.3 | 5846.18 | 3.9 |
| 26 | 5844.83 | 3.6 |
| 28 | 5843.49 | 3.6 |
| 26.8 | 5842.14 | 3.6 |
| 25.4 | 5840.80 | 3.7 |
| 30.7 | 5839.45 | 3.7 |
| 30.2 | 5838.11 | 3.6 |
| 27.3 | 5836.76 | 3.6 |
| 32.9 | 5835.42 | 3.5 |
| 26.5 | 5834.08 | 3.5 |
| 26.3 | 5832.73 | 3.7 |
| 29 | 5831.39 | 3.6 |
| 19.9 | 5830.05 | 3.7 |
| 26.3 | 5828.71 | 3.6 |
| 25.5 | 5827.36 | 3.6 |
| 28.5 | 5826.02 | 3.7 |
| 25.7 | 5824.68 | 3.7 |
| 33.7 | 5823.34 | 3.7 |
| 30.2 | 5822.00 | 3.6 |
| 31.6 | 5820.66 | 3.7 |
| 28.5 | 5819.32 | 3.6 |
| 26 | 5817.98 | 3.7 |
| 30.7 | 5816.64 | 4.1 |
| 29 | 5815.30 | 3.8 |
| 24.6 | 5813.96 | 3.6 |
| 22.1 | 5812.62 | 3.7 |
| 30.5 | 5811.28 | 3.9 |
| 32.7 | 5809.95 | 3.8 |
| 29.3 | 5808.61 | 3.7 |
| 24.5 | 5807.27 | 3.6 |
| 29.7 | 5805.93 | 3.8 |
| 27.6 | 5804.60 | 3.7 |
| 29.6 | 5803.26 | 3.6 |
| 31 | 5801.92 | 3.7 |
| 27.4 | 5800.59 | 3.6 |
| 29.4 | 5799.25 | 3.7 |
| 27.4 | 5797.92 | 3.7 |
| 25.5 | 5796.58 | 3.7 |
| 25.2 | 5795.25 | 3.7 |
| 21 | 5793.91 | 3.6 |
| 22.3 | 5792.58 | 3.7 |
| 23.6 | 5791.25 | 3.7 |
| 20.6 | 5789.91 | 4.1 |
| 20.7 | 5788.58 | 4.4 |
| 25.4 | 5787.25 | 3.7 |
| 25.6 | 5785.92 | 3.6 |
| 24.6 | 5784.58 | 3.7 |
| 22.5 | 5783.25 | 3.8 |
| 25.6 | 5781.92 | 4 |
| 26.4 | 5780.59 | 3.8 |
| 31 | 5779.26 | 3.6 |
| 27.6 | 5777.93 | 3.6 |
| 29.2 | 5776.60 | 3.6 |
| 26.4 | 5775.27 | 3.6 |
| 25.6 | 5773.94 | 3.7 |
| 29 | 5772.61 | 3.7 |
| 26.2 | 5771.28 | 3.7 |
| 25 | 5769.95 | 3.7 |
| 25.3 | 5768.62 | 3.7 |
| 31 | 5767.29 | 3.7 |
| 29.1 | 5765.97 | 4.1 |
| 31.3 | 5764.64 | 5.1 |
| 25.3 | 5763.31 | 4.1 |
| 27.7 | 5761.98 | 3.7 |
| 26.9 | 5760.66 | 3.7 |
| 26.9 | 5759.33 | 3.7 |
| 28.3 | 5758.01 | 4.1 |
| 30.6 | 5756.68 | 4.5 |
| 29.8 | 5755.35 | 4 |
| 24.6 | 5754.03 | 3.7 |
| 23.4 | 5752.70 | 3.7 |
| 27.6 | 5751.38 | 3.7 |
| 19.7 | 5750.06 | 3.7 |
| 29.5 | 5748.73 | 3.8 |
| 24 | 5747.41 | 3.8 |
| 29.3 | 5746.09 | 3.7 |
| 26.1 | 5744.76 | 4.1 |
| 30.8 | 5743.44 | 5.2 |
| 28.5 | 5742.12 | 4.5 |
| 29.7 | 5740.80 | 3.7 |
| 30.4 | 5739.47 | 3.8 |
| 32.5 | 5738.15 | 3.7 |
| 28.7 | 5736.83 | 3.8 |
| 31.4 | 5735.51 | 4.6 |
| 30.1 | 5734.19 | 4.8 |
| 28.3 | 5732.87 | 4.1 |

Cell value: 1.5 A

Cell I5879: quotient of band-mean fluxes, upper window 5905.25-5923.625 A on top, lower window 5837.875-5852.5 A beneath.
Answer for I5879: 0.98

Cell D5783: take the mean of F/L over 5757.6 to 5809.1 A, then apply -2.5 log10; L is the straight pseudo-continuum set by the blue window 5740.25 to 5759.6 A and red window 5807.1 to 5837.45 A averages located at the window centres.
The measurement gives 0.040 mag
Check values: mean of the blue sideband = 27.3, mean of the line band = 26.6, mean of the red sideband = 27.9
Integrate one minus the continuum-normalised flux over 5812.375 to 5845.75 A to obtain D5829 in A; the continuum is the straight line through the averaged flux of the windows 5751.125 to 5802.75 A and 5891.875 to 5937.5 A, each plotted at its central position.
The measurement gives -2.0 A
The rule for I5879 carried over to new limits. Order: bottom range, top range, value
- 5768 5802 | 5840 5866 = 1.01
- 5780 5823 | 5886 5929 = 0.93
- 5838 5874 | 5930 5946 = 1.01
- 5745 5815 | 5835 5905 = 0.98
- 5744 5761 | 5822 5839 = 1.04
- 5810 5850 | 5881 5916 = 0.92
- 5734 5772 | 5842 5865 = 0.92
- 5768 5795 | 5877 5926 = 1.00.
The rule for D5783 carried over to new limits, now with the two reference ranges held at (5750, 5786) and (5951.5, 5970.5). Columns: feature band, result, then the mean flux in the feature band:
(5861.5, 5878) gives 0.023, 25.8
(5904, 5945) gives 0.008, 25.8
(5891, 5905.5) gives 0.054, 24.9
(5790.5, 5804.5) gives 0.023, 26.3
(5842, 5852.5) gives 0.058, 25.1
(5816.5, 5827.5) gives -0.092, 29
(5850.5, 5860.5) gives -0.033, 27.3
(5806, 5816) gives -0.037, 27.7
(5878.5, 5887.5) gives -0.023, 26.8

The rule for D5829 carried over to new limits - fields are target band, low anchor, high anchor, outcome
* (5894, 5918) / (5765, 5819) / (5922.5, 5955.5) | 0.7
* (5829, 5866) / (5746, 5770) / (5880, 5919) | -0.7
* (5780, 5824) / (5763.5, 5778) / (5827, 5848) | 0.9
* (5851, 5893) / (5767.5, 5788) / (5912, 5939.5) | 0.4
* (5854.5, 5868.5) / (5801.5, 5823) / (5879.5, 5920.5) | -0.1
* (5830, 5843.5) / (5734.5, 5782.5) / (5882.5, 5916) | -0.8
